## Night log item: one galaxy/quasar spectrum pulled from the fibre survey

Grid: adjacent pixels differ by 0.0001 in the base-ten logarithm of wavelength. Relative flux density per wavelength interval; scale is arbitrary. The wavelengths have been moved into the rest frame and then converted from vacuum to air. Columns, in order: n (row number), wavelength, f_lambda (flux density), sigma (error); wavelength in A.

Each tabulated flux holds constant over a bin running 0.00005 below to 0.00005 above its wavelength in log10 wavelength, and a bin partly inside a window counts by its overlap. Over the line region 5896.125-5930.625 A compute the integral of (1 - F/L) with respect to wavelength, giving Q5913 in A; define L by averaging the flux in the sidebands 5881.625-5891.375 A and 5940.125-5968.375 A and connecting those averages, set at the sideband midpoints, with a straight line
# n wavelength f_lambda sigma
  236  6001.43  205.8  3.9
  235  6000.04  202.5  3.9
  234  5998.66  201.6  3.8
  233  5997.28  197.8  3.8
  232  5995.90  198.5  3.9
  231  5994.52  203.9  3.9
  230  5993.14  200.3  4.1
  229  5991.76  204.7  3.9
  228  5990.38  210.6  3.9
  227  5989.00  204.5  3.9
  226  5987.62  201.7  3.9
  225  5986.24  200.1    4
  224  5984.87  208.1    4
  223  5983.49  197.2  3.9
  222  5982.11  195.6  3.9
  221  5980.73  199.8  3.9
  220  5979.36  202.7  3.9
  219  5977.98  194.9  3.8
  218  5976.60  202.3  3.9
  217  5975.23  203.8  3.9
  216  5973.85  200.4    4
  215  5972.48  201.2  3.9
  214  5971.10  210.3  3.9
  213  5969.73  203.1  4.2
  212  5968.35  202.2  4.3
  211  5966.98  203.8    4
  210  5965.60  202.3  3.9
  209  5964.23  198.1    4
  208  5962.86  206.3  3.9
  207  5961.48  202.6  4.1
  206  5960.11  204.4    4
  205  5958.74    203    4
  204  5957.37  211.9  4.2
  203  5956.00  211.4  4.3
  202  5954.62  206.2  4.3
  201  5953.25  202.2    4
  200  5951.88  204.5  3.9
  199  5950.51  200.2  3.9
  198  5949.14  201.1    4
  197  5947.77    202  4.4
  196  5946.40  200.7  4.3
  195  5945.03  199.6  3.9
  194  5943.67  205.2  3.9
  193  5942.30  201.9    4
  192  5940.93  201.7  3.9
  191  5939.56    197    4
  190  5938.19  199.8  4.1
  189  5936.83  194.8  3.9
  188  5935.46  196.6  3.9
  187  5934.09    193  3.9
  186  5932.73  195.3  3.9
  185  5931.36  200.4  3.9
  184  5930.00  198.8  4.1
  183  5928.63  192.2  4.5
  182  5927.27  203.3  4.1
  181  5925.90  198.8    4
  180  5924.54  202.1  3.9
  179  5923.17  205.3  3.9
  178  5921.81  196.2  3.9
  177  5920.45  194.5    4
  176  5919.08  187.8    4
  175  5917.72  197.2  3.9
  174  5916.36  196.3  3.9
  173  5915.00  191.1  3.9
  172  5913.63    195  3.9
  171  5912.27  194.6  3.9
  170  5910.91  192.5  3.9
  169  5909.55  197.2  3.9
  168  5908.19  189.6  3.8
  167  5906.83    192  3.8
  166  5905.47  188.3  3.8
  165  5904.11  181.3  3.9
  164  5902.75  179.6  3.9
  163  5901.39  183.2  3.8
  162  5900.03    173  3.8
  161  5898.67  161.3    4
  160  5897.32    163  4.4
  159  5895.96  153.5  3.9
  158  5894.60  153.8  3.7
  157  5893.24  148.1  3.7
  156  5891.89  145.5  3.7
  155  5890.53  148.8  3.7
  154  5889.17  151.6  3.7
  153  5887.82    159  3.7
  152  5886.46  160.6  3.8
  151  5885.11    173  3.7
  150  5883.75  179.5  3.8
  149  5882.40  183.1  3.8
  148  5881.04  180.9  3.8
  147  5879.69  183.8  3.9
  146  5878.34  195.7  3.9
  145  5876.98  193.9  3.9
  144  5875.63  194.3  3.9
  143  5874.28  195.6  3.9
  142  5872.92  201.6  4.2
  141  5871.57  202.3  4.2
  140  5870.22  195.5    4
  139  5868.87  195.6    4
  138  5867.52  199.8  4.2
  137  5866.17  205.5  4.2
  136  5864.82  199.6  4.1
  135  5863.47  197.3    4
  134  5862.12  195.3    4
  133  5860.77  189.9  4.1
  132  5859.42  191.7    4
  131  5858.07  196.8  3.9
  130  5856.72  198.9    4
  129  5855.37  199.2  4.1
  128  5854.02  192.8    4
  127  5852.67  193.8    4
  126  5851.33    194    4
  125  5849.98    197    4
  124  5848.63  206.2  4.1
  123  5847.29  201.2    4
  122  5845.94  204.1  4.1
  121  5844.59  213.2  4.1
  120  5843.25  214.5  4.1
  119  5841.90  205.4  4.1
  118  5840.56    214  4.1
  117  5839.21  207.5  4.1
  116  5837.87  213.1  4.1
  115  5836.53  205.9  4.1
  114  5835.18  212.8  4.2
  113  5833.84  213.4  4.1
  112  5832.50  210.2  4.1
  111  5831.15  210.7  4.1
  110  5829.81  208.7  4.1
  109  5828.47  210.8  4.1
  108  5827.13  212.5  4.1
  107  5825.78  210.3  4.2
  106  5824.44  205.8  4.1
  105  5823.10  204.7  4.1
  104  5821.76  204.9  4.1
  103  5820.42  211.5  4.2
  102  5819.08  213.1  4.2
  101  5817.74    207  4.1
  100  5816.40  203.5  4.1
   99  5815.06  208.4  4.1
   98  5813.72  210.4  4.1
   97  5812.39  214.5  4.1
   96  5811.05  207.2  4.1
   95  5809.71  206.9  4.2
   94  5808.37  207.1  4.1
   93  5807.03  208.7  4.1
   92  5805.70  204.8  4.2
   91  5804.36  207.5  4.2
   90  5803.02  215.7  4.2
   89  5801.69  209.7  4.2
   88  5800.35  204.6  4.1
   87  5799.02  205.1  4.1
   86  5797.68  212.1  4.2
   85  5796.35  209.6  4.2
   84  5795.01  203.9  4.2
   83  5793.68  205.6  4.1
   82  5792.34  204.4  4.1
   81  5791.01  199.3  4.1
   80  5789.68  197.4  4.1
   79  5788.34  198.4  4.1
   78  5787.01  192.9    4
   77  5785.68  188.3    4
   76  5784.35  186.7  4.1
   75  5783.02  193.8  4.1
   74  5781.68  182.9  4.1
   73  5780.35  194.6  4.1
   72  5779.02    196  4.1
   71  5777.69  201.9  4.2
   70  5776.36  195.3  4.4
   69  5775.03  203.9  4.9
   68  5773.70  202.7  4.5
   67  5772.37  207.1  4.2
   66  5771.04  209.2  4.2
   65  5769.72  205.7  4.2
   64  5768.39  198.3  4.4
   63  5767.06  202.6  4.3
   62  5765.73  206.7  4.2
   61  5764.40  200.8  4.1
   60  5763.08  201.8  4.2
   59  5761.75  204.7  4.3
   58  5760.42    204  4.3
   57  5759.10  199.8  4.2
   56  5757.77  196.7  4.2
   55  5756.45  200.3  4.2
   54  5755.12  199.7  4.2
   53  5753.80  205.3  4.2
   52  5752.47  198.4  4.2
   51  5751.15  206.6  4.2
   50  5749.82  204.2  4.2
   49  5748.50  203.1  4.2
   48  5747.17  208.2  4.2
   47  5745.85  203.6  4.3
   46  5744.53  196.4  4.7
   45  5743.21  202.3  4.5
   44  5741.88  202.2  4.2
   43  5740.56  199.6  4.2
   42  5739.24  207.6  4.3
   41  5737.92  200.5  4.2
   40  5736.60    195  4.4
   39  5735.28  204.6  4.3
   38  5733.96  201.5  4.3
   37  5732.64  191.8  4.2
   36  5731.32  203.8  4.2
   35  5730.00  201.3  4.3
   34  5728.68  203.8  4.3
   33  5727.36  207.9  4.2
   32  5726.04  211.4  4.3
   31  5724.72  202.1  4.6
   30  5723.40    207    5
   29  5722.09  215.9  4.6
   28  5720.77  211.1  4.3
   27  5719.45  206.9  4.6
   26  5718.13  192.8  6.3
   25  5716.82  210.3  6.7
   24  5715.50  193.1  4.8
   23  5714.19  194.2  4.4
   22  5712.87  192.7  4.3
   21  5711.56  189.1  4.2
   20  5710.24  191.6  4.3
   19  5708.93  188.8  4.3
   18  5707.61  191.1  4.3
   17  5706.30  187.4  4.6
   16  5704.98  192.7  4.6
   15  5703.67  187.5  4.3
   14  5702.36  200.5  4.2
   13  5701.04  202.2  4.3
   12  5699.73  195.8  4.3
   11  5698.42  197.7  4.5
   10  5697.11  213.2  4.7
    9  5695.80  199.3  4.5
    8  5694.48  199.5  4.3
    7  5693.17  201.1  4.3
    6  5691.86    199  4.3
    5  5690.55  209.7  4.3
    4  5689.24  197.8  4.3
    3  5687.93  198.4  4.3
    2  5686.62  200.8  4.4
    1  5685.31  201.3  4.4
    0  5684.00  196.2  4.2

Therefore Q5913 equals -1.8 A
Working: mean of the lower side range 165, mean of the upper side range 203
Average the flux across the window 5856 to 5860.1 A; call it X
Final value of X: 196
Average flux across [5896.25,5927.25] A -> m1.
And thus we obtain 189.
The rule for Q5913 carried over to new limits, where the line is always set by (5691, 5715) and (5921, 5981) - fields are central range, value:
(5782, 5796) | 0.1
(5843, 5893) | 2.5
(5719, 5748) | -1.1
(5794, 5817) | -1.2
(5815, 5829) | -0.7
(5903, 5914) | 0.5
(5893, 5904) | 1.9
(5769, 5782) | -0.2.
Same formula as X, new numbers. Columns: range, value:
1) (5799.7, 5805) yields 209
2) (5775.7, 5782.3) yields 194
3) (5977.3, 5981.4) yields 199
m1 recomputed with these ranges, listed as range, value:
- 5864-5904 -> 178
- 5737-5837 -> 204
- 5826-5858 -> 206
